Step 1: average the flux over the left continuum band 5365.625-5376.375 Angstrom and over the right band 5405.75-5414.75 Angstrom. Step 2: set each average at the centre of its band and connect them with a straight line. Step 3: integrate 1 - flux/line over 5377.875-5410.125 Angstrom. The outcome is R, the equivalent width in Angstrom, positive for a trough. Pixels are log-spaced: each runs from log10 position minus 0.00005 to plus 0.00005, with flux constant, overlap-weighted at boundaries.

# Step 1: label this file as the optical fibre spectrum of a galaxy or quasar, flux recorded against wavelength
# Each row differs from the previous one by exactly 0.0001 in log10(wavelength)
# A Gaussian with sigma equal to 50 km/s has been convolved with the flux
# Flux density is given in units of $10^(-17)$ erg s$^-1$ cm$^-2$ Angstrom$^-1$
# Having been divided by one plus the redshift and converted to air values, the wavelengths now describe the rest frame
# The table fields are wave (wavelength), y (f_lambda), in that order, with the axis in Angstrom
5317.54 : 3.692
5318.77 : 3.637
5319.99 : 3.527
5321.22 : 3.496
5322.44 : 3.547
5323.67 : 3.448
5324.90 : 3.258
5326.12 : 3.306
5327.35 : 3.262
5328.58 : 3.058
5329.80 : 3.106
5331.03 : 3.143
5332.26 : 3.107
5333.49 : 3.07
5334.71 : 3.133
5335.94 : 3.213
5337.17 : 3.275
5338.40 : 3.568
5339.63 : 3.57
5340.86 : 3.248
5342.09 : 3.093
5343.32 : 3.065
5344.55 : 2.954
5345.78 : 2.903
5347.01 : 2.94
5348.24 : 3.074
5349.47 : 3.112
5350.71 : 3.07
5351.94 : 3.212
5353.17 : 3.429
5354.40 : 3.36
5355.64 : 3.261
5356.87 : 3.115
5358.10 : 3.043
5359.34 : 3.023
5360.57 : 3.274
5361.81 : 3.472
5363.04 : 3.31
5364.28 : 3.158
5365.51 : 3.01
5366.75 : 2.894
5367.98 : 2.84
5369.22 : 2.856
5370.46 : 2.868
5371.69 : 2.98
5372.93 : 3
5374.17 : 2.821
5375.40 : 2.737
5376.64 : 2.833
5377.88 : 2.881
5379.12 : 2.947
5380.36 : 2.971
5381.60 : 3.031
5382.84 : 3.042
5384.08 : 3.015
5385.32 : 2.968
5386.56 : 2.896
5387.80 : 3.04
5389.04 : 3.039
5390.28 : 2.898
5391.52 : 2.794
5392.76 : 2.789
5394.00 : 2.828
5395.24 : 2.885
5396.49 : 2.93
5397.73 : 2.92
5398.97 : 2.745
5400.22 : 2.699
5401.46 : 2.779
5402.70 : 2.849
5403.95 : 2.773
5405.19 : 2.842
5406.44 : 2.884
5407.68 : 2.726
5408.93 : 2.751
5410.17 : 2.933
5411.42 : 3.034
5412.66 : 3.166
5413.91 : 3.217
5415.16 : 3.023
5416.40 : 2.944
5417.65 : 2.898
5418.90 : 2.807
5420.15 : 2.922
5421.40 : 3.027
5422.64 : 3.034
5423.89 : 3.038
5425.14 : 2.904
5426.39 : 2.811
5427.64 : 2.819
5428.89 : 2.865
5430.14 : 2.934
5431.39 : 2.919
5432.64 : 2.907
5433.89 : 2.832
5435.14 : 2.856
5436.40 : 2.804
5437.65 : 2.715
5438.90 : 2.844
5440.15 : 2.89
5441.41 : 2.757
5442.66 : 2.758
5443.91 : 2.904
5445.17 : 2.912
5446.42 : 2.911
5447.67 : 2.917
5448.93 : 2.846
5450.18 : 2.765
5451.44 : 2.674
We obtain 0.5 Angstrom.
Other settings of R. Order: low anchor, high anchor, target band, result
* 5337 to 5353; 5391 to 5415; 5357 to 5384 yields 0.3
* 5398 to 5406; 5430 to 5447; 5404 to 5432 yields -1.1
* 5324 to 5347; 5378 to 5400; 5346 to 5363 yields -0.5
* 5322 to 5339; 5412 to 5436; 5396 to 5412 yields 0.9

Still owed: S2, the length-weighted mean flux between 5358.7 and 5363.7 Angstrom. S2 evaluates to 3.26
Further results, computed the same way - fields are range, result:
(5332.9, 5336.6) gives 3.15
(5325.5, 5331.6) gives 3.18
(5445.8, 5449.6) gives 2.89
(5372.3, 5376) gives 2.86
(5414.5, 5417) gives 2.99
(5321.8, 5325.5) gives 3.42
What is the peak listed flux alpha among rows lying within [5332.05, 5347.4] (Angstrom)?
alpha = 3.57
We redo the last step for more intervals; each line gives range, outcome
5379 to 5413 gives 3.166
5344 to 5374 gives 3.472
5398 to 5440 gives 3.217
